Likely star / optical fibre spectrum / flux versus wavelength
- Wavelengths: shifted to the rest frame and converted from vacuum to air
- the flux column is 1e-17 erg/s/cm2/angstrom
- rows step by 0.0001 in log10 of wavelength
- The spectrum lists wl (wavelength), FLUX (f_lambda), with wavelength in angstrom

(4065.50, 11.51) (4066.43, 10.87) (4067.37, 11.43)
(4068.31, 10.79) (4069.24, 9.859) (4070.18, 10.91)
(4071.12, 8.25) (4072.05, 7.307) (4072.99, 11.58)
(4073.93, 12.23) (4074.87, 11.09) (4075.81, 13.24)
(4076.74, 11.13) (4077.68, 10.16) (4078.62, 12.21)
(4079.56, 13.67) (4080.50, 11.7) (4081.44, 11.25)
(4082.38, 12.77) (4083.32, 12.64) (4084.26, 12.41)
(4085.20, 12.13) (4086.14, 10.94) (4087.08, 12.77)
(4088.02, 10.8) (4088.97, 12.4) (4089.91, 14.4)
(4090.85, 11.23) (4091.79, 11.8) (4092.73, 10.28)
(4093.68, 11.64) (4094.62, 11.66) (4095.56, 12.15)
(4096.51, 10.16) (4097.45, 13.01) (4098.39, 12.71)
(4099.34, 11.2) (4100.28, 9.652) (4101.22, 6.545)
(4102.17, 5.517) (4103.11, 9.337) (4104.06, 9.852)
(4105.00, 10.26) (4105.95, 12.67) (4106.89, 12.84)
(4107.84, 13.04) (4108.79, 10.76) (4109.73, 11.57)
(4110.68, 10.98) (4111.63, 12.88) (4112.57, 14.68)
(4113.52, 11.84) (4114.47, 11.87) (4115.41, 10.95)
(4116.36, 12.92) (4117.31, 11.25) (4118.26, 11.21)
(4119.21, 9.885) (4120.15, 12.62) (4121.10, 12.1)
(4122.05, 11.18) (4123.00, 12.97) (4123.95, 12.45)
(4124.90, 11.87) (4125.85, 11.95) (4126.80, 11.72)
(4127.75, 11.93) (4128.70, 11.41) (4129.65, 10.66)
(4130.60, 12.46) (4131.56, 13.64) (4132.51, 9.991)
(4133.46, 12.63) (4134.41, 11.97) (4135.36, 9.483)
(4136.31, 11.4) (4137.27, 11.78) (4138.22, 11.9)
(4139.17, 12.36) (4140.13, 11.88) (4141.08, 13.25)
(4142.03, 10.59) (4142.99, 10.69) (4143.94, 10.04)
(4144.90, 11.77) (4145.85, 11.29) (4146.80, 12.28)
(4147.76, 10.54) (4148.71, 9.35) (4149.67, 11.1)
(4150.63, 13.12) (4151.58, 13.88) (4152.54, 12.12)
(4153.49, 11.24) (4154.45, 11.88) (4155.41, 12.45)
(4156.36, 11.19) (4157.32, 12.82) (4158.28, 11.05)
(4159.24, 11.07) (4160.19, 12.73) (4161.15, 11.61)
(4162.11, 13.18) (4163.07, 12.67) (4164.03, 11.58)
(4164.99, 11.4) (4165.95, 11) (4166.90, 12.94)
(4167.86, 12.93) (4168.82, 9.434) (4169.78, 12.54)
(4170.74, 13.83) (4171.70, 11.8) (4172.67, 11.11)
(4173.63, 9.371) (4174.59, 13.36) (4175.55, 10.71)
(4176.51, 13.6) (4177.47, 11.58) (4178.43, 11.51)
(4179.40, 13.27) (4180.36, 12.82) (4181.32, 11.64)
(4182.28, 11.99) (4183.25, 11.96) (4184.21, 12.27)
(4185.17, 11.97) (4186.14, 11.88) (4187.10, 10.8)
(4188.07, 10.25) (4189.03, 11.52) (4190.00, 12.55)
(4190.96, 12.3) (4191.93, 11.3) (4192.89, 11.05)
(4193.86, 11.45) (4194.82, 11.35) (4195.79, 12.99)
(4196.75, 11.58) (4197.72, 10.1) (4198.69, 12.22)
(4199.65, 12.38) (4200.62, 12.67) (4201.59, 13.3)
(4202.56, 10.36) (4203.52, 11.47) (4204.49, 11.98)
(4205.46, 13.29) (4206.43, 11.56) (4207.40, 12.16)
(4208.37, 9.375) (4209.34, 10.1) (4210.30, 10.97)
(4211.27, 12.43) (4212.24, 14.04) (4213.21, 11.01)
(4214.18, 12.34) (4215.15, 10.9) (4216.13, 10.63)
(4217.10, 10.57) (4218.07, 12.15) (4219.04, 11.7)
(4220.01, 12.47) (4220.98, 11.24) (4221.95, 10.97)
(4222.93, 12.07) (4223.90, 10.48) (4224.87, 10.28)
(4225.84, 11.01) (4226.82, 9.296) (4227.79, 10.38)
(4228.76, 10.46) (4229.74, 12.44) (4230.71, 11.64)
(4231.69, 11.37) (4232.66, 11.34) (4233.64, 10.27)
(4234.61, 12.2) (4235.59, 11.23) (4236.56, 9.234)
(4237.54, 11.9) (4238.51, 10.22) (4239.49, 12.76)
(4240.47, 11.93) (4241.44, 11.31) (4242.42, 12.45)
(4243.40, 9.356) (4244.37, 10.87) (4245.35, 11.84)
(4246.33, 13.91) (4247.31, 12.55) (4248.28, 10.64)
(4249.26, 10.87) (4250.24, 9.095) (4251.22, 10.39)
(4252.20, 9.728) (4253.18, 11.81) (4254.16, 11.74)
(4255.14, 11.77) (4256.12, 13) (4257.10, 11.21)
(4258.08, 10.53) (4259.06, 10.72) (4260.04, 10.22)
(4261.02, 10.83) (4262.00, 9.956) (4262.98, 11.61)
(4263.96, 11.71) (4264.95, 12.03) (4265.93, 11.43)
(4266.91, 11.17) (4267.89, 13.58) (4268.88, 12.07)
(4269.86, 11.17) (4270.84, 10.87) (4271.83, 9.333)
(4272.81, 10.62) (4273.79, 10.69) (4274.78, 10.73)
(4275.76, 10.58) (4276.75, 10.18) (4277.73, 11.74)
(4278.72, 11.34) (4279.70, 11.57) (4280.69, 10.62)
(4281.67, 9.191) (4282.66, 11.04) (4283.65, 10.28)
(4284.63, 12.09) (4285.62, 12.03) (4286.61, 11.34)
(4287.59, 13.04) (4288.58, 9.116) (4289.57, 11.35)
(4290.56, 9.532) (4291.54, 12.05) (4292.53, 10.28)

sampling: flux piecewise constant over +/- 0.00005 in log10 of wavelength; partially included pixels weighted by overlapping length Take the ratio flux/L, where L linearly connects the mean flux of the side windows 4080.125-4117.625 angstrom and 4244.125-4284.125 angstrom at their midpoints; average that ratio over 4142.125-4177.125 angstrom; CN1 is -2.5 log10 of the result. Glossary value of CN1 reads -0.04 mag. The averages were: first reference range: 11.5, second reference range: 11.1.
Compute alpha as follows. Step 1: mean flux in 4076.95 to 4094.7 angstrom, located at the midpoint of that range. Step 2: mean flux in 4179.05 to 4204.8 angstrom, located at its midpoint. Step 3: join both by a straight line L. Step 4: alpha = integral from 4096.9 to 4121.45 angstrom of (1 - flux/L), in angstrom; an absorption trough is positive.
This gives 1.4 angstrom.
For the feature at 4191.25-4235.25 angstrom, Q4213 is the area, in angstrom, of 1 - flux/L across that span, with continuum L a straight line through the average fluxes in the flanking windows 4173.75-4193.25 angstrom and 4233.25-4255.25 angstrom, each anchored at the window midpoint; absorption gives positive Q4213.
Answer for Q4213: 0.4 angstrom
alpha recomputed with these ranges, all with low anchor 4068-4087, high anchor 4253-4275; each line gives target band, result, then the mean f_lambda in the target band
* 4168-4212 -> -1.8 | 11.8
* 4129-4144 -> -0.4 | 11.6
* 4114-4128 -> -0.6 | 11.8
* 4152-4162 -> -0.5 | 11.9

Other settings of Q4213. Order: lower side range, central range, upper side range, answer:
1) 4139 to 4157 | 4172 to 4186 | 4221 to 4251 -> -0.59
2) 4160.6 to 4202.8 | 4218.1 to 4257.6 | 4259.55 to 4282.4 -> 0.29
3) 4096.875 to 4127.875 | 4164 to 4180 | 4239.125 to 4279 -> -0.81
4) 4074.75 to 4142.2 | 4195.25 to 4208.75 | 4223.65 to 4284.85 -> -0.66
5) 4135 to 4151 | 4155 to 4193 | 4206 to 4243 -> -1.90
